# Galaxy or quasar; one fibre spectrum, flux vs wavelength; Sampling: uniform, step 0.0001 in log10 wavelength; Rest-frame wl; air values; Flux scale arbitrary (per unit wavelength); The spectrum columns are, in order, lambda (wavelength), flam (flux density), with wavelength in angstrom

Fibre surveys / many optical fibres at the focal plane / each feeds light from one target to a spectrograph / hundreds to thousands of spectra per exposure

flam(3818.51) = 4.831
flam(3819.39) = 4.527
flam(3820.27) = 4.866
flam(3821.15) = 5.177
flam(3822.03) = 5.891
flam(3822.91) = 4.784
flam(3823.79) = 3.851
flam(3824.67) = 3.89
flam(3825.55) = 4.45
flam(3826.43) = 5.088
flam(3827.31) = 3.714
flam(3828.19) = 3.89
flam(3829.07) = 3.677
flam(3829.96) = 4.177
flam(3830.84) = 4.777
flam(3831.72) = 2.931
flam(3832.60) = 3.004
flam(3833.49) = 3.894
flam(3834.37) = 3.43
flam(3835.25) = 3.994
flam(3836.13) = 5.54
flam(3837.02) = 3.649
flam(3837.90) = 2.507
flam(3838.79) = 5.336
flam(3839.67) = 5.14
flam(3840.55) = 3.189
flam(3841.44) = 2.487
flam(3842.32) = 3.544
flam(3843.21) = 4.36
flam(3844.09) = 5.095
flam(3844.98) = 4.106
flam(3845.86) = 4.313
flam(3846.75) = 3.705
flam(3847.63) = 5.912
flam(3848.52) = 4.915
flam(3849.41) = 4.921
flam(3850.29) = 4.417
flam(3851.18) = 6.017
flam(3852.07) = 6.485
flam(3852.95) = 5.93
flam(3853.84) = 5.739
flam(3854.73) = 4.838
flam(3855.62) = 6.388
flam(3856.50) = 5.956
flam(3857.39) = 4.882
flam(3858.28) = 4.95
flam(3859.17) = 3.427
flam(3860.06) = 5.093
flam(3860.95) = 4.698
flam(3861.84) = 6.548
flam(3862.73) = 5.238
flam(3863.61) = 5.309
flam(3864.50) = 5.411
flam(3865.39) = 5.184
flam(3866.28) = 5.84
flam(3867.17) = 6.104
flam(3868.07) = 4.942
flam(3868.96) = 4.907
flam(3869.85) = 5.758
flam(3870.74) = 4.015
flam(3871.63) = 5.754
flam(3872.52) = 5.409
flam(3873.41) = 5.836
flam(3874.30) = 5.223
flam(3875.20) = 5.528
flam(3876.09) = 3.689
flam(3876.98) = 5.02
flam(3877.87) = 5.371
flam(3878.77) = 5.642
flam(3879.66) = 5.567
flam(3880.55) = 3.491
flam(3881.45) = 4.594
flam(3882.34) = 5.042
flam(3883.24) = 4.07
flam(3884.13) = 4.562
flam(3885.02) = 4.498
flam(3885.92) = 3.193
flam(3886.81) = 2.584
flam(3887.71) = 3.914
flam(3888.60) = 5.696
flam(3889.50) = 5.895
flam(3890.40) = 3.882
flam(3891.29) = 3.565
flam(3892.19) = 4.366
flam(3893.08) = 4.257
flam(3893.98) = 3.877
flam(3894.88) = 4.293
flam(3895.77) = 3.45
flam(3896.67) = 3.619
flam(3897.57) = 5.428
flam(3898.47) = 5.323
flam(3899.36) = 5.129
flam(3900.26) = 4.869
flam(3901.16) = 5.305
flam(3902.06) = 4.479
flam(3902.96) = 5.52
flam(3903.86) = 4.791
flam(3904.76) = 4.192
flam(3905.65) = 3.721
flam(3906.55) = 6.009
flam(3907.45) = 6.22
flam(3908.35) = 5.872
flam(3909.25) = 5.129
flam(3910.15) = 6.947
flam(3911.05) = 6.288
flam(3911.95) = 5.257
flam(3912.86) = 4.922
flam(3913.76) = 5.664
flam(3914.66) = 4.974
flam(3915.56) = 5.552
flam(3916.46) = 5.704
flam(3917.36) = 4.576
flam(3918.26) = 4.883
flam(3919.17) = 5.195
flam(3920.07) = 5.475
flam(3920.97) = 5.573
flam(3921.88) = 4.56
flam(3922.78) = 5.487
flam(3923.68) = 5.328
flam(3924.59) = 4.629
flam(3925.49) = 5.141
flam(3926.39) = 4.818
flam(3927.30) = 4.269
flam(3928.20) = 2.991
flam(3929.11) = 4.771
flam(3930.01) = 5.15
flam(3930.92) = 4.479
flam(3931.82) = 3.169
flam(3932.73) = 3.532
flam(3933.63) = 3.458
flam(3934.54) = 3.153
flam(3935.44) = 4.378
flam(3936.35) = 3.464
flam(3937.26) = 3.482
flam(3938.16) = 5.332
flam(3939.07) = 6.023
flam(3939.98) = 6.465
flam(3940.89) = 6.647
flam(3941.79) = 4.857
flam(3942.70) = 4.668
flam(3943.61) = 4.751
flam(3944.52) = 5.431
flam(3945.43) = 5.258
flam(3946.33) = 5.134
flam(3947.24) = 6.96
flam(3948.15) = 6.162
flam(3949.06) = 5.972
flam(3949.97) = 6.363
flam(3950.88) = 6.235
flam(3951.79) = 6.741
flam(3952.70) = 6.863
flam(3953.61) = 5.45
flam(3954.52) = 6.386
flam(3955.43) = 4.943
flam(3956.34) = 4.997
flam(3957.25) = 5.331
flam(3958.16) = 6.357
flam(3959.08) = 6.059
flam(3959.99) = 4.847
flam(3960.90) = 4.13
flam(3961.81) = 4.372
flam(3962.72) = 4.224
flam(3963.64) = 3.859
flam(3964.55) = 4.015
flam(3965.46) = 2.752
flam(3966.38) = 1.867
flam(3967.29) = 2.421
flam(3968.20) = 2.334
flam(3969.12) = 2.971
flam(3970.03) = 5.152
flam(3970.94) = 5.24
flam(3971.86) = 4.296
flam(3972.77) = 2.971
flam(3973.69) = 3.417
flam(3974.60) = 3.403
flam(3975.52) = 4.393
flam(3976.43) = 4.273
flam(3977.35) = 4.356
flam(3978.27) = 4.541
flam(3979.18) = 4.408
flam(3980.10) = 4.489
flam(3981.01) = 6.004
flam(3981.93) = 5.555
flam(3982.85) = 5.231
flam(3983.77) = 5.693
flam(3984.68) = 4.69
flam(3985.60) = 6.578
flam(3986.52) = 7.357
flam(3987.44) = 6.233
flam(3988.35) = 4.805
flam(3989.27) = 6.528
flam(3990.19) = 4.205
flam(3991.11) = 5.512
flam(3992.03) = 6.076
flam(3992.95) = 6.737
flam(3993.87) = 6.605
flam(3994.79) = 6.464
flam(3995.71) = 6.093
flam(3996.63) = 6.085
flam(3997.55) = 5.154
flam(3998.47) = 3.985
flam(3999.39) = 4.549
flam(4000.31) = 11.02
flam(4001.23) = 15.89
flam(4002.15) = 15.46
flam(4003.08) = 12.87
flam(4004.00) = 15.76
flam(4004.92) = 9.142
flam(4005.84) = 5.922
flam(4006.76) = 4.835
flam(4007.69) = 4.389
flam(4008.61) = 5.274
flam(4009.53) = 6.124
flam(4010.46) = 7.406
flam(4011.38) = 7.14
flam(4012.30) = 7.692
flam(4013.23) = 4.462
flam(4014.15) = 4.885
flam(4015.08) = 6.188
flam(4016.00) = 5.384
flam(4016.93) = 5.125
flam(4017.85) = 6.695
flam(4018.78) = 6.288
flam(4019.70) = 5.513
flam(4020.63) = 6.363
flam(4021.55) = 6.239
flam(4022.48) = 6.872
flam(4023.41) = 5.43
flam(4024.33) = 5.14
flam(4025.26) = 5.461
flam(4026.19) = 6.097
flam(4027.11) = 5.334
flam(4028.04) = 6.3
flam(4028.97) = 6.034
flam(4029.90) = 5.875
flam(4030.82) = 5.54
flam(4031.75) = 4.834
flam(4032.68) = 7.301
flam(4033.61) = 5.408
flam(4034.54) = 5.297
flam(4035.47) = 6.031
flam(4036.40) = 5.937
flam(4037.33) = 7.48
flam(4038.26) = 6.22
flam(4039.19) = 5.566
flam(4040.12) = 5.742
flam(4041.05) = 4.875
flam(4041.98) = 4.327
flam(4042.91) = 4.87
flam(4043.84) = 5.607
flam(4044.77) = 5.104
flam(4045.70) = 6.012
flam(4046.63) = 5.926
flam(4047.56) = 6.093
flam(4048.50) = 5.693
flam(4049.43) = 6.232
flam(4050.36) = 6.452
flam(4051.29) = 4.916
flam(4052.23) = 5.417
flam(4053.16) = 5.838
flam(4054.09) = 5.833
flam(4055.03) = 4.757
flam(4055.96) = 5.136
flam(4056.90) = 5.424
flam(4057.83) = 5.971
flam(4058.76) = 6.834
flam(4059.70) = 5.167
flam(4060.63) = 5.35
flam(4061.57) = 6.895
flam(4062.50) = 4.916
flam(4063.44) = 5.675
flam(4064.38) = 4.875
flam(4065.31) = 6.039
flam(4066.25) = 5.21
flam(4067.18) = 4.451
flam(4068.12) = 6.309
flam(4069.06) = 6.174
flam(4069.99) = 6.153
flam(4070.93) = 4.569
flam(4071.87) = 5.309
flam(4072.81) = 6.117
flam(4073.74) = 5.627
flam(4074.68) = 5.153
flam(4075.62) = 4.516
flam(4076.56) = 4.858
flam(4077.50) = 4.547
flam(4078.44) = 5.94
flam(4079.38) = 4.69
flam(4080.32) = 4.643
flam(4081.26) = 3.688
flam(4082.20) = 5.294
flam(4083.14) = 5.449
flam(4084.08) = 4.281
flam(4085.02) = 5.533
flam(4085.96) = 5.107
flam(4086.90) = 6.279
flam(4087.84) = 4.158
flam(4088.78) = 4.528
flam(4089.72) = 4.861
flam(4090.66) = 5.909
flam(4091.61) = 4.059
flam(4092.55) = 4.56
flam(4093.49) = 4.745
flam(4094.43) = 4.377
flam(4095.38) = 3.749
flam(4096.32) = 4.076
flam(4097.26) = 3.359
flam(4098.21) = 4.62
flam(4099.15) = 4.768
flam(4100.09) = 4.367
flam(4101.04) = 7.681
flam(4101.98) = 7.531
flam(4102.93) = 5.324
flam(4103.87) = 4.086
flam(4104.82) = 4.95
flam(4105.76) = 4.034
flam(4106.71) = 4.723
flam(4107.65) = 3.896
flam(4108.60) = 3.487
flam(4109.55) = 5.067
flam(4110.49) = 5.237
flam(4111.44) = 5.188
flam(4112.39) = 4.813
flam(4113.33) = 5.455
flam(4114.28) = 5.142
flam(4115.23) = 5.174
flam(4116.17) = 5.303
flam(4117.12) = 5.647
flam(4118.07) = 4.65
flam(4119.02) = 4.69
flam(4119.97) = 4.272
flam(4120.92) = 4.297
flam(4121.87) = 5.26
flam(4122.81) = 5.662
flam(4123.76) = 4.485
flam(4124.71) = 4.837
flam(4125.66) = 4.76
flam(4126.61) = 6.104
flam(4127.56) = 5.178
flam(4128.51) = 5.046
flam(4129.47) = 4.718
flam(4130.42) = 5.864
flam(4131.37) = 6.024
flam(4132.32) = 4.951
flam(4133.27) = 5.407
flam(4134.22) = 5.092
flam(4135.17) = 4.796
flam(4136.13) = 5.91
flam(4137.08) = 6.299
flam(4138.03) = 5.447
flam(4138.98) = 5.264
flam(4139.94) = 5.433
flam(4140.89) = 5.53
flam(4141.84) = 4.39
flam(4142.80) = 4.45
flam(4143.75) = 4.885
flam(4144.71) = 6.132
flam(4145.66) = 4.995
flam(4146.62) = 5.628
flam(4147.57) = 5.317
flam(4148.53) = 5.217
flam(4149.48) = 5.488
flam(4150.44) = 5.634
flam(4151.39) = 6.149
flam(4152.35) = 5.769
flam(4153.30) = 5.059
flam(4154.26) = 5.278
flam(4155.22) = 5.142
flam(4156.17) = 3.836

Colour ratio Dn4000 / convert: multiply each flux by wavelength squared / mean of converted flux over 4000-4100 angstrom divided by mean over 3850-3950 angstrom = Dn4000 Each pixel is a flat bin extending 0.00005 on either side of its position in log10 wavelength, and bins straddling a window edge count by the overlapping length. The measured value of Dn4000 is 1.3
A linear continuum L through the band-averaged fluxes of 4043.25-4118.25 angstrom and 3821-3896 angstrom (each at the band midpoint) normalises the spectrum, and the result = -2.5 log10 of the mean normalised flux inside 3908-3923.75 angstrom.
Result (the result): -0.13 mag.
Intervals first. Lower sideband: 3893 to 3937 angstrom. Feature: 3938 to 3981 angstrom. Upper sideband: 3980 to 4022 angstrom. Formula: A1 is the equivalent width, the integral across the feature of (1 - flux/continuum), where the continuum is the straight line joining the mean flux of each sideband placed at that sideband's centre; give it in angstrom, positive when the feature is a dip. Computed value 6.7 angstrom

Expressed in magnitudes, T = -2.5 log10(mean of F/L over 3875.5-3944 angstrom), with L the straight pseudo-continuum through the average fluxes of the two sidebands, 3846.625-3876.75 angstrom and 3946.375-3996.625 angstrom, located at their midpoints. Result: 0.09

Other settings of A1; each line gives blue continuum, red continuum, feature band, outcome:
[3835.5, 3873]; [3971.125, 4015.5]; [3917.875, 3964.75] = 6.3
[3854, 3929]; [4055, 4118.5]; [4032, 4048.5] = -2.2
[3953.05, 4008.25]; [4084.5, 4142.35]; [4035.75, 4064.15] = -1.6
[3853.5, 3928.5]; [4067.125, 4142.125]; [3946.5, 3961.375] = -2.5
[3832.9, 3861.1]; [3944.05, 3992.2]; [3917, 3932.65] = 0.5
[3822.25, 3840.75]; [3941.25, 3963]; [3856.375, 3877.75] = -3.2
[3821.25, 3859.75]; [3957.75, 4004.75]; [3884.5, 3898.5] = 2.1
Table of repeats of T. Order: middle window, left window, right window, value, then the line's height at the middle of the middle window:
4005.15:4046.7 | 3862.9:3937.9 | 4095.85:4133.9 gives -0.18 mag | 4.92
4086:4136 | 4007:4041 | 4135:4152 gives 0.12 mag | 5.53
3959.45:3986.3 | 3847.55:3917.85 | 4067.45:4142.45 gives 0.18 mag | 5.04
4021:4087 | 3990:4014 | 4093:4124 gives 0.12 mag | 6.21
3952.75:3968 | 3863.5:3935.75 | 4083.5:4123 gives 0.07 mag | 4.85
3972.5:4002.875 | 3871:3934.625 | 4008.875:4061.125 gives -0.12 mag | 5.44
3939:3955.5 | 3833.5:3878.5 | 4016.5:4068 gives -0.11 mag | 5.31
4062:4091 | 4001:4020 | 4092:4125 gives 0.11 mag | 5.76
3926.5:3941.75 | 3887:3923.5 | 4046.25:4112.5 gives 0.13 mag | 5.01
